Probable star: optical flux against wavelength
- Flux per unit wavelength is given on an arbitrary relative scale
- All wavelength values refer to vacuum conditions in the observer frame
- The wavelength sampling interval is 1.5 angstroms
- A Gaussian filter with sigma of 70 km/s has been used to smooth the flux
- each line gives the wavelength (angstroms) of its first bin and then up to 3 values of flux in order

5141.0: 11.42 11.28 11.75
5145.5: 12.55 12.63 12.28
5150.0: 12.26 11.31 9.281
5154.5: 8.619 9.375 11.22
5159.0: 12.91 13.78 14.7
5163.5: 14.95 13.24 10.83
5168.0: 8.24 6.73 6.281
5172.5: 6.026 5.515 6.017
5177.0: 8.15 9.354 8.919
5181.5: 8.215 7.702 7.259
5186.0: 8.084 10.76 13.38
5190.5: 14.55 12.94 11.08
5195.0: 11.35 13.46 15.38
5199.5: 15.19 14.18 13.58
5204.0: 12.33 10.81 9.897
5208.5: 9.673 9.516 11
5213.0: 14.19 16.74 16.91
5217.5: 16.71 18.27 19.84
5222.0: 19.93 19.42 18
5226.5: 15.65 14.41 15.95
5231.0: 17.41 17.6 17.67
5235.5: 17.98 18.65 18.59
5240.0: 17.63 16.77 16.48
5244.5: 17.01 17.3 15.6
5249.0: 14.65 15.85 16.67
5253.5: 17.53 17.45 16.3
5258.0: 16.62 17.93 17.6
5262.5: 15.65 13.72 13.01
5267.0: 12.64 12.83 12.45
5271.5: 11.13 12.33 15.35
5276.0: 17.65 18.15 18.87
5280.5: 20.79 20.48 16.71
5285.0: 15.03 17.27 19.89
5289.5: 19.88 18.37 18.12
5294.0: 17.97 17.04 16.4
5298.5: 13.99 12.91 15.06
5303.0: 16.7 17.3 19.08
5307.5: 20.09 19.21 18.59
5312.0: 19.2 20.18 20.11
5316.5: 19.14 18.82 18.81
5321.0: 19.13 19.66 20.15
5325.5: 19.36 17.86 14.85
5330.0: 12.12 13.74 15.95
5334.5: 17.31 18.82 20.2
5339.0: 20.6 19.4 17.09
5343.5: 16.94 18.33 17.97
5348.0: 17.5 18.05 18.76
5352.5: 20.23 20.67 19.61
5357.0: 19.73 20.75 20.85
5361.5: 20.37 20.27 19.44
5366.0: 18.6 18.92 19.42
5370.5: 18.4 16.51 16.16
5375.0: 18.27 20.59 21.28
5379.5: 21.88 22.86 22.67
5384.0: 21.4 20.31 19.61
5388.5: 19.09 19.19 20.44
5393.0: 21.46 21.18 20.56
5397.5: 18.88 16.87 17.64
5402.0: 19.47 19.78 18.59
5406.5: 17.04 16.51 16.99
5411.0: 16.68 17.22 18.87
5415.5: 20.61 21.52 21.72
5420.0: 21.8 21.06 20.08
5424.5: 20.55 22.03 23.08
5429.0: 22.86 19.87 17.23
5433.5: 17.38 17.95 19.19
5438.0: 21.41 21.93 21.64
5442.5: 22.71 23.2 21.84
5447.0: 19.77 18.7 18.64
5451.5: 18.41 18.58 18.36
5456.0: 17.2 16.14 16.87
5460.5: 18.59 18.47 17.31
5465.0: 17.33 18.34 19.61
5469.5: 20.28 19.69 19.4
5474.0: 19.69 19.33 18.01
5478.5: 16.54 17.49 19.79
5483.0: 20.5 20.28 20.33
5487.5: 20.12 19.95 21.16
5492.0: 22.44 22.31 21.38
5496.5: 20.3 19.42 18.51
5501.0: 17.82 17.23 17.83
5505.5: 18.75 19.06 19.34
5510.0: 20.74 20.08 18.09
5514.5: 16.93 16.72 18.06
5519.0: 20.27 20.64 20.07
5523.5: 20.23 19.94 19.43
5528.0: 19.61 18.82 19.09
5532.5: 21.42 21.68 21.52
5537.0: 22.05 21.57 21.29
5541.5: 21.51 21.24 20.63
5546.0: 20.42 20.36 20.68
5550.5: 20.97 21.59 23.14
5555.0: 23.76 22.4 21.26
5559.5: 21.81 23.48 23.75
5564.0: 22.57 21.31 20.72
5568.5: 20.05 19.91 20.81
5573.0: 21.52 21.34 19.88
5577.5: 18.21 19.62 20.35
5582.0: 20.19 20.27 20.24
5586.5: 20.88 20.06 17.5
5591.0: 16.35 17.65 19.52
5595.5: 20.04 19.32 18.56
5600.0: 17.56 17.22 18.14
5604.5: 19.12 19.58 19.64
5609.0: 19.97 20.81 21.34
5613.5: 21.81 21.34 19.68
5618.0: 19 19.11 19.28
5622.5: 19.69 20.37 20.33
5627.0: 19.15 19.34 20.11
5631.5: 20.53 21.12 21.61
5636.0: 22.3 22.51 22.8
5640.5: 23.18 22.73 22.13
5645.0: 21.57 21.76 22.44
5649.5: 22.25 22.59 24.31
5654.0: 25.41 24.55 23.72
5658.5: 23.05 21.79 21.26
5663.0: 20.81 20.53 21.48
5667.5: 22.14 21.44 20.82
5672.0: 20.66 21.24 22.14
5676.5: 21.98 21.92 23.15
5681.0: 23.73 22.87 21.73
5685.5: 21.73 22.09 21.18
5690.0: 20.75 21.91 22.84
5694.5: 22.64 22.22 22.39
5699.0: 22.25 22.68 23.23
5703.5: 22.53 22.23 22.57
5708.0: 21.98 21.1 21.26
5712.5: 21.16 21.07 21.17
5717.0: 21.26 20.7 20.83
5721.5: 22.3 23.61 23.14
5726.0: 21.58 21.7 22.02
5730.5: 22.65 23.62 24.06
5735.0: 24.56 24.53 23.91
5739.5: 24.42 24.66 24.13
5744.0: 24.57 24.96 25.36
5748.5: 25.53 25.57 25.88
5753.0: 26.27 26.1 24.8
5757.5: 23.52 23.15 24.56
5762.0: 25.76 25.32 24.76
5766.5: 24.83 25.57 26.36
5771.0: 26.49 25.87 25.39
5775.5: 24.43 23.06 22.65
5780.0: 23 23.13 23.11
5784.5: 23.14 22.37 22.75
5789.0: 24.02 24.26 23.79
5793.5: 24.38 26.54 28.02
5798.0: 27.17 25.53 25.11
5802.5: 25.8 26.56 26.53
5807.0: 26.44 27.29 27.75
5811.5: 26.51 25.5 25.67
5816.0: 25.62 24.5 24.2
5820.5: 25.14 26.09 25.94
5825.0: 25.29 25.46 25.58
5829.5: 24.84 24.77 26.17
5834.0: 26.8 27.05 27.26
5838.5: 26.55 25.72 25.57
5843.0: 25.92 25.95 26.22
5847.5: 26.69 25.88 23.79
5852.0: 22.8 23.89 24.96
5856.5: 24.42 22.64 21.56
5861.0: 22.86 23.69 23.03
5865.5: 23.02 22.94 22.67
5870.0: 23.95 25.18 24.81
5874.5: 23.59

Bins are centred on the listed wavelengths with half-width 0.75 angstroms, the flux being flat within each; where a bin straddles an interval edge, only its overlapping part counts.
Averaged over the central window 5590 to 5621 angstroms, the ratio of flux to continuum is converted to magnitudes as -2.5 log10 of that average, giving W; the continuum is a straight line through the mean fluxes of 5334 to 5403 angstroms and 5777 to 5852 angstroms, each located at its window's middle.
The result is 0.17 mag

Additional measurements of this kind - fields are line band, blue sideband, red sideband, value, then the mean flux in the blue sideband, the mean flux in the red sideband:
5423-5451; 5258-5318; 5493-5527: -0.11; 16.9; 19.2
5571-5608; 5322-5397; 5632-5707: 0.11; 19.1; 22.3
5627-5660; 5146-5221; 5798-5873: -0.06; 11.5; 25.2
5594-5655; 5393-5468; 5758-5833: 0.09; 19.4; 25.1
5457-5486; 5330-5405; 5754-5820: 0.11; 19.2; 25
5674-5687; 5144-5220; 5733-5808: 0.02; 11.4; 24.9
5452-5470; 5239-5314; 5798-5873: 0.08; 16.7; 25.2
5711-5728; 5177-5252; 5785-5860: 0.09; 14.3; 25.4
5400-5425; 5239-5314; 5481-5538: -0.04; 16.7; 19.8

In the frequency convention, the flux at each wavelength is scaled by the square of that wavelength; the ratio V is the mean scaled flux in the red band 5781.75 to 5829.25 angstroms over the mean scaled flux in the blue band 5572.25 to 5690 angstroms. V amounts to 1.29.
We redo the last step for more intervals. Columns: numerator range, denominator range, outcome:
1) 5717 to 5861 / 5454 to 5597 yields 1.37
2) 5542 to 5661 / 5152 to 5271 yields 1.78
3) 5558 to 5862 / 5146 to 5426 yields 1.63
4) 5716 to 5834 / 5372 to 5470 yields 1.43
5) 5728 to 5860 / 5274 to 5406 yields 1.58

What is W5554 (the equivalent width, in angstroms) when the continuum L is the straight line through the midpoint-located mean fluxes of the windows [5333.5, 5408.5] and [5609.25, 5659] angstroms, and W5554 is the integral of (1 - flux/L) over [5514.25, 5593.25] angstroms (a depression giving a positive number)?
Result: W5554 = 1.4 angstroms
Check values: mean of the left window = 19.3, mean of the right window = 21.5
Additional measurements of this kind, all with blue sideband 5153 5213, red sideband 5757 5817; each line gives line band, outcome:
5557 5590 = -1.32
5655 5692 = 0.68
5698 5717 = 1.01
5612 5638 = 0.93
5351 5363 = -4.37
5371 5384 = -4.04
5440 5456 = -2.93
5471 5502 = -3.15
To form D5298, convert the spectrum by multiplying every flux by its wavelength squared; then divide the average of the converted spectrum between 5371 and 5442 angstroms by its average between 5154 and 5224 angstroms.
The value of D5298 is 1.81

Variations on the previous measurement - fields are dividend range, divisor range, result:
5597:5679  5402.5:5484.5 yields 1.17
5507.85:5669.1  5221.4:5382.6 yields 1.30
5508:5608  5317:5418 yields 1.14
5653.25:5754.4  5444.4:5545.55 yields 1.26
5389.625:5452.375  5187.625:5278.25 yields 1.39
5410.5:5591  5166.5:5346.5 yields 1.42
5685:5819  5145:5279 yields 2.14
